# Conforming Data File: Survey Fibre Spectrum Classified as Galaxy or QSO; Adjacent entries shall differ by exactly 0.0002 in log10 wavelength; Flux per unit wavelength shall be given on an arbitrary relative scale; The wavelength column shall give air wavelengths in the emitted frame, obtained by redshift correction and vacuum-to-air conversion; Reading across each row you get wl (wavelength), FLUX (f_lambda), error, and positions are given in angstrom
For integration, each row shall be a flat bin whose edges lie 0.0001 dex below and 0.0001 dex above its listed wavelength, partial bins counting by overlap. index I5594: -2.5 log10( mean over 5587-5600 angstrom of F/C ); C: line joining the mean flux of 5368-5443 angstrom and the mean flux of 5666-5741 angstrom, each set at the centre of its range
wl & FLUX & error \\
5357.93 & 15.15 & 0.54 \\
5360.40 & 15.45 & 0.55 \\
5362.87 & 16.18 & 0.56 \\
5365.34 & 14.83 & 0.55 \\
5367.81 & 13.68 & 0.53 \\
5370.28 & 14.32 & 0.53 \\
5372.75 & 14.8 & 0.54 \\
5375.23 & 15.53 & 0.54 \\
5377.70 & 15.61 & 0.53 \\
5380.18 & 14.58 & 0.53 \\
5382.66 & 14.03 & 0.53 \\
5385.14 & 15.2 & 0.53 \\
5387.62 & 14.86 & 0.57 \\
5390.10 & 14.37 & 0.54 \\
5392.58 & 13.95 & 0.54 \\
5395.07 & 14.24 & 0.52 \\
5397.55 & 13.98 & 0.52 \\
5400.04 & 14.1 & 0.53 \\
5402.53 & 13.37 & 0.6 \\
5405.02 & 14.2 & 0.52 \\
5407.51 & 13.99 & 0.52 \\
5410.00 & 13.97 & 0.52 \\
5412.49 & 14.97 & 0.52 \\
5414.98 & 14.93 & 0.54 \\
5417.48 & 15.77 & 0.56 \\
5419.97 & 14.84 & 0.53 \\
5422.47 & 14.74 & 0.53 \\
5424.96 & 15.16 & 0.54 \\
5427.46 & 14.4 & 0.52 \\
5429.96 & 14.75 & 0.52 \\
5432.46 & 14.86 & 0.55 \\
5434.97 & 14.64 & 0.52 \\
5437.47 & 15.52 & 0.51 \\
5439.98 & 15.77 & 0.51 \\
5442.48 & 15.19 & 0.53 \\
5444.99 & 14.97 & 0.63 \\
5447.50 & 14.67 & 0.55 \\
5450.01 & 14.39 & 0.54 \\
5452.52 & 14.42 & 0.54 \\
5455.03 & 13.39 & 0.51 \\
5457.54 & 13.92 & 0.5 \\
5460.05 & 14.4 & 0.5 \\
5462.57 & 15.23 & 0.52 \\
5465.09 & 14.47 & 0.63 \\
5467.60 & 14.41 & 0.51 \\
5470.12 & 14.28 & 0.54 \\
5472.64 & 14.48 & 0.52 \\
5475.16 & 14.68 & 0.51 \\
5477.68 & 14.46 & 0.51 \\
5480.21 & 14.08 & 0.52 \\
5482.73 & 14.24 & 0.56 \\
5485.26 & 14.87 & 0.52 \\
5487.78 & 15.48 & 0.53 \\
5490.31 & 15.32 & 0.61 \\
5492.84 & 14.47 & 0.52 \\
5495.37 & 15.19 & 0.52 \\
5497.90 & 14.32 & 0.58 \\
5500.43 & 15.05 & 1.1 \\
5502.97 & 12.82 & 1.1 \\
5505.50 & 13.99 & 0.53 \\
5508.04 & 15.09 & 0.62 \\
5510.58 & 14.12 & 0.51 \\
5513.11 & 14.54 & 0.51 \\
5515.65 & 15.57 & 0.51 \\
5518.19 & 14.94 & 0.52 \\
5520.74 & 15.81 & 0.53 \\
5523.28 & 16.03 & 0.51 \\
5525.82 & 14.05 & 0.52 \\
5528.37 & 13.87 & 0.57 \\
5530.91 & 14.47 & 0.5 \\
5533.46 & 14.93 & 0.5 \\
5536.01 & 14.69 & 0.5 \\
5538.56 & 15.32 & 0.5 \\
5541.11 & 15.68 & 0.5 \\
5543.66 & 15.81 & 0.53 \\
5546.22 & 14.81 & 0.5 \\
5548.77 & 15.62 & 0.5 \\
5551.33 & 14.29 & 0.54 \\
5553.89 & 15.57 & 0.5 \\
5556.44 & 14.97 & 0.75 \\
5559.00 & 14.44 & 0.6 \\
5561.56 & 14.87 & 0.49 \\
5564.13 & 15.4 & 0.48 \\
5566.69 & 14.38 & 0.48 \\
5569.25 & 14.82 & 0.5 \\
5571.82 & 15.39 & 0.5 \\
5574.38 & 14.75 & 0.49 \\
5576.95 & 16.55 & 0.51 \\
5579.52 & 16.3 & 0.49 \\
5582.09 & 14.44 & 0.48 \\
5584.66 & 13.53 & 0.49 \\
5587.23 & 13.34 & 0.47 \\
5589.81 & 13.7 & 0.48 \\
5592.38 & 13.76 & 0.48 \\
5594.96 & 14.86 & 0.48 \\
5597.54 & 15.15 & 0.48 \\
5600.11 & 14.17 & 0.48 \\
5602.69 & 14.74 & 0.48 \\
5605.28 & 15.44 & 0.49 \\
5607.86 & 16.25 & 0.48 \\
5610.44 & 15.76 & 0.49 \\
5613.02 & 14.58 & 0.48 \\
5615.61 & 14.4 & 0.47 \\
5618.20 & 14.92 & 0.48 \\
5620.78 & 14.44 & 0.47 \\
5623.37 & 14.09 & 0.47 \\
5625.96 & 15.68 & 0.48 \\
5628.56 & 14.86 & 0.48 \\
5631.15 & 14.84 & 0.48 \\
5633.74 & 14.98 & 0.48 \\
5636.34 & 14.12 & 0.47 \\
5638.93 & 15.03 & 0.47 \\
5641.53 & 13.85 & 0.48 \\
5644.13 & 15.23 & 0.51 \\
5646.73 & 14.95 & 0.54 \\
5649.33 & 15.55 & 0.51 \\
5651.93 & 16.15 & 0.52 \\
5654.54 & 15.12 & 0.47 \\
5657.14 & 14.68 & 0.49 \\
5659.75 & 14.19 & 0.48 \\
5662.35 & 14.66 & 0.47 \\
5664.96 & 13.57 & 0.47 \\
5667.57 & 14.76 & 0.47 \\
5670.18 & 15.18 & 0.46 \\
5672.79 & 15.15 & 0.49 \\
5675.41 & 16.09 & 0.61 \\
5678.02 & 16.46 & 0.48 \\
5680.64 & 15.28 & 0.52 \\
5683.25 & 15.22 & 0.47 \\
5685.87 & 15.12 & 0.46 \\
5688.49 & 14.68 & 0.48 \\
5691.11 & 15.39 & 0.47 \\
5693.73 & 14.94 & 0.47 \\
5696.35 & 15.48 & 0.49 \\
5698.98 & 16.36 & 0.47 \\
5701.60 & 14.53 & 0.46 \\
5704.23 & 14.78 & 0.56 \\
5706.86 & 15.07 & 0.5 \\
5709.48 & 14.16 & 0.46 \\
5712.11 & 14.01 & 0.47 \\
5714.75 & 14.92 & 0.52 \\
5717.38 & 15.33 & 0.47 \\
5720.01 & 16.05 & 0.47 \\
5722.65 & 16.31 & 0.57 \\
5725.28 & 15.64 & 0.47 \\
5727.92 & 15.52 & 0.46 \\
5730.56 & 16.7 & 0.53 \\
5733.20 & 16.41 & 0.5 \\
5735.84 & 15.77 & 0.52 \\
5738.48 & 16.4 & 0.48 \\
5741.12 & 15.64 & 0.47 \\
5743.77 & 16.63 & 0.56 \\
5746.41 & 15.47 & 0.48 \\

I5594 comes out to 0.07 mag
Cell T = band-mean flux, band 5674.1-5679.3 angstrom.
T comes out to 16.3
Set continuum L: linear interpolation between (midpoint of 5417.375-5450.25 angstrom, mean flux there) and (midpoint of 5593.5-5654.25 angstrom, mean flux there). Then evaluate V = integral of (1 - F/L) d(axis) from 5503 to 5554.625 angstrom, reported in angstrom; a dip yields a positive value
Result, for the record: 0.20 angstrom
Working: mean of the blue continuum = 15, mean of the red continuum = 15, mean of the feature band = 14.9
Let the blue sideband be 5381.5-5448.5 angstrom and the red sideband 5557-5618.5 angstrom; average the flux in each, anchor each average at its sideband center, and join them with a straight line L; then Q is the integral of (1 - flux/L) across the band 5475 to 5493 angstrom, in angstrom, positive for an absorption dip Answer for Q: 0.0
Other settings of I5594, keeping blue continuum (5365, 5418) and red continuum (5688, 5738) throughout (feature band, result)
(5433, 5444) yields -0.04 mag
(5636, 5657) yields 0.01 mag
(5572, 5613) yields 0.01 mag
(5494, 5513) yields 0.03 mag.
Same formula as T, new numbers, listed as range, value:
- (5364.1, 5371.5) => 14.3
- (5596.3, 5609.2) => 15.2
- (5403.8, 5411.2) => 14.1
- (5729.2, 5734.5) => 16.5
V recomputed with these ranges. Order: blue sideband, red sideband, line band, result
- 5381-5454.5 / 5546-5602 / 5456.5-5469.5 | 0.2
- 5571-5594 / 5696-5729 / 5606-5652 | -0.3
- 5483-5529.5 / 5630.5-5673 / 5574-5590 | 0.1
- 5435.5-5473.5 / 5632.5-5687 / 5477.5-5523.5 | 0.0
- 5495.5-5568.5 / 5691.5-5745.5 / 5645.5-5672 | 0.7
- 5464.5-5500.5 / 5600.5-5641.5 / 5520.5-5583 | -1.3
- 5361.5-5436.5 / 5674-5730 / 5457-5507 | 1.0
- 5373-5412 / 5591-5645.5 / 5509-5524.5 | -0.6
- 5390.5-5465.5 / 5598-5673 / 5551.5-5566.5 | -0.2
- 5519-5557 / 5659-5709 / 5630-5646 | 0.4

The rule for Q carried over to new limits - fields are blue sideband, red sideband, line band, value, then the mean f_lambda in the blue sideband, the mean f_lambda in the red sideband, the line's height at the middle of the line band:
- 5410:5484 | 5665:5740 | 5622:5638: 0.44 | 14.7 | 15.4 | 15.2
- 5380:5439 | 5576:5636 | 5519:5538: -0.20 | 14.6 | 14.8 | 14.7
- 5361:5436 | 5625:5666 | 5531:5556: -0.67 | 14.6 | 14.8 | 14.8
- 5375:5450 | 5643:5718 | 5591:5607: 0.24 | 14.7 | 15.1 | 15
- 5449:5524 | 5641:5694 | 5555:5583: -0.58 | 14.6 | 15.1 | 14.8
